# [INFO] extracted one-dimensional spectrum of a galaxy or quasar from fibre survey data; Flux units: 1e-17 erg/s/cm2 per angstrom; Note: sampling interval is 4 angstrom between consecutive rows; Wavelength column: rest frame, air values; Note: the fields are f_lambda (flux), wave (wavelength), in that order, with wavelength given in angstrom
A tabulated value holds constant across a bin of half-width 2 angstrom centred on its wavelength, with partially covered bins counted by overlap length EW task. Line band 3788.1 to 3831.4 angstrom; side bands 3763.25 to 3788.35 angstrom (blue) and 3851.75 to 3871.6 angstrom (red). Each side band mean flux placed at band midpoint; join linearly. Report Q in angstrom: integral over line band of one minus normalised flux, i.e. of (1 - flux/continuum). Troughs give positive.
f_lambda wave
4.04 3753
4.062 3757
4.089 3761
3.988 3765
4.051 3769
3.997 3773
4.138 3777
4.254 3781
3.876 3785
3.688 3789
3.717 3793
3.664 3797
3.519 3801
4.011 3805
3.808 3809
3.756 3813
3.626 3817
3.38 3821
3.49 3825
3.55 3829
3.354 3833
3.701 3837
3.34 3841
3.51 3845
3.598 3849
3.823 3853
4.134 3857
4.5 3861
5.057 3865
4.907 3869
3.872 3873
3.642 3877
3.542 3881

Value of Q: 5.7 angstrom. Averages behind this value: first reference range 4.03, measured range 3.65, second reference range 4.49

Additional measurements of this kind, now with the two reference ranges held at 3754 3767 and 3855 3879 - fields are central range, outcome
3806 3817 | 1.10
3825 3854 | 4.98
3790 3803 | 1.60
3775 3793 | 0.67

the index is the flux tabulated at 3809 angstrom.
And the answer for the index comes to 3.808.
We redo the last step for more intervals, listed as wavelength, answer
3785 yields 3.876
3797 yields 3.664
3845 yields 3.51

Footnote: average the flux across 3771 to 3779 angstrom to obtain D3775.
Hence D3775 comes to 4.07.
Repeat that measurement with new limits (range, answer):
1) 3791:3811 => 3.74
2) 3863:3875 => 4.61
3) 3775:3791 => 3.99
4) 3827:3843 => 3.49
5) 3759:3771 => 4.04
